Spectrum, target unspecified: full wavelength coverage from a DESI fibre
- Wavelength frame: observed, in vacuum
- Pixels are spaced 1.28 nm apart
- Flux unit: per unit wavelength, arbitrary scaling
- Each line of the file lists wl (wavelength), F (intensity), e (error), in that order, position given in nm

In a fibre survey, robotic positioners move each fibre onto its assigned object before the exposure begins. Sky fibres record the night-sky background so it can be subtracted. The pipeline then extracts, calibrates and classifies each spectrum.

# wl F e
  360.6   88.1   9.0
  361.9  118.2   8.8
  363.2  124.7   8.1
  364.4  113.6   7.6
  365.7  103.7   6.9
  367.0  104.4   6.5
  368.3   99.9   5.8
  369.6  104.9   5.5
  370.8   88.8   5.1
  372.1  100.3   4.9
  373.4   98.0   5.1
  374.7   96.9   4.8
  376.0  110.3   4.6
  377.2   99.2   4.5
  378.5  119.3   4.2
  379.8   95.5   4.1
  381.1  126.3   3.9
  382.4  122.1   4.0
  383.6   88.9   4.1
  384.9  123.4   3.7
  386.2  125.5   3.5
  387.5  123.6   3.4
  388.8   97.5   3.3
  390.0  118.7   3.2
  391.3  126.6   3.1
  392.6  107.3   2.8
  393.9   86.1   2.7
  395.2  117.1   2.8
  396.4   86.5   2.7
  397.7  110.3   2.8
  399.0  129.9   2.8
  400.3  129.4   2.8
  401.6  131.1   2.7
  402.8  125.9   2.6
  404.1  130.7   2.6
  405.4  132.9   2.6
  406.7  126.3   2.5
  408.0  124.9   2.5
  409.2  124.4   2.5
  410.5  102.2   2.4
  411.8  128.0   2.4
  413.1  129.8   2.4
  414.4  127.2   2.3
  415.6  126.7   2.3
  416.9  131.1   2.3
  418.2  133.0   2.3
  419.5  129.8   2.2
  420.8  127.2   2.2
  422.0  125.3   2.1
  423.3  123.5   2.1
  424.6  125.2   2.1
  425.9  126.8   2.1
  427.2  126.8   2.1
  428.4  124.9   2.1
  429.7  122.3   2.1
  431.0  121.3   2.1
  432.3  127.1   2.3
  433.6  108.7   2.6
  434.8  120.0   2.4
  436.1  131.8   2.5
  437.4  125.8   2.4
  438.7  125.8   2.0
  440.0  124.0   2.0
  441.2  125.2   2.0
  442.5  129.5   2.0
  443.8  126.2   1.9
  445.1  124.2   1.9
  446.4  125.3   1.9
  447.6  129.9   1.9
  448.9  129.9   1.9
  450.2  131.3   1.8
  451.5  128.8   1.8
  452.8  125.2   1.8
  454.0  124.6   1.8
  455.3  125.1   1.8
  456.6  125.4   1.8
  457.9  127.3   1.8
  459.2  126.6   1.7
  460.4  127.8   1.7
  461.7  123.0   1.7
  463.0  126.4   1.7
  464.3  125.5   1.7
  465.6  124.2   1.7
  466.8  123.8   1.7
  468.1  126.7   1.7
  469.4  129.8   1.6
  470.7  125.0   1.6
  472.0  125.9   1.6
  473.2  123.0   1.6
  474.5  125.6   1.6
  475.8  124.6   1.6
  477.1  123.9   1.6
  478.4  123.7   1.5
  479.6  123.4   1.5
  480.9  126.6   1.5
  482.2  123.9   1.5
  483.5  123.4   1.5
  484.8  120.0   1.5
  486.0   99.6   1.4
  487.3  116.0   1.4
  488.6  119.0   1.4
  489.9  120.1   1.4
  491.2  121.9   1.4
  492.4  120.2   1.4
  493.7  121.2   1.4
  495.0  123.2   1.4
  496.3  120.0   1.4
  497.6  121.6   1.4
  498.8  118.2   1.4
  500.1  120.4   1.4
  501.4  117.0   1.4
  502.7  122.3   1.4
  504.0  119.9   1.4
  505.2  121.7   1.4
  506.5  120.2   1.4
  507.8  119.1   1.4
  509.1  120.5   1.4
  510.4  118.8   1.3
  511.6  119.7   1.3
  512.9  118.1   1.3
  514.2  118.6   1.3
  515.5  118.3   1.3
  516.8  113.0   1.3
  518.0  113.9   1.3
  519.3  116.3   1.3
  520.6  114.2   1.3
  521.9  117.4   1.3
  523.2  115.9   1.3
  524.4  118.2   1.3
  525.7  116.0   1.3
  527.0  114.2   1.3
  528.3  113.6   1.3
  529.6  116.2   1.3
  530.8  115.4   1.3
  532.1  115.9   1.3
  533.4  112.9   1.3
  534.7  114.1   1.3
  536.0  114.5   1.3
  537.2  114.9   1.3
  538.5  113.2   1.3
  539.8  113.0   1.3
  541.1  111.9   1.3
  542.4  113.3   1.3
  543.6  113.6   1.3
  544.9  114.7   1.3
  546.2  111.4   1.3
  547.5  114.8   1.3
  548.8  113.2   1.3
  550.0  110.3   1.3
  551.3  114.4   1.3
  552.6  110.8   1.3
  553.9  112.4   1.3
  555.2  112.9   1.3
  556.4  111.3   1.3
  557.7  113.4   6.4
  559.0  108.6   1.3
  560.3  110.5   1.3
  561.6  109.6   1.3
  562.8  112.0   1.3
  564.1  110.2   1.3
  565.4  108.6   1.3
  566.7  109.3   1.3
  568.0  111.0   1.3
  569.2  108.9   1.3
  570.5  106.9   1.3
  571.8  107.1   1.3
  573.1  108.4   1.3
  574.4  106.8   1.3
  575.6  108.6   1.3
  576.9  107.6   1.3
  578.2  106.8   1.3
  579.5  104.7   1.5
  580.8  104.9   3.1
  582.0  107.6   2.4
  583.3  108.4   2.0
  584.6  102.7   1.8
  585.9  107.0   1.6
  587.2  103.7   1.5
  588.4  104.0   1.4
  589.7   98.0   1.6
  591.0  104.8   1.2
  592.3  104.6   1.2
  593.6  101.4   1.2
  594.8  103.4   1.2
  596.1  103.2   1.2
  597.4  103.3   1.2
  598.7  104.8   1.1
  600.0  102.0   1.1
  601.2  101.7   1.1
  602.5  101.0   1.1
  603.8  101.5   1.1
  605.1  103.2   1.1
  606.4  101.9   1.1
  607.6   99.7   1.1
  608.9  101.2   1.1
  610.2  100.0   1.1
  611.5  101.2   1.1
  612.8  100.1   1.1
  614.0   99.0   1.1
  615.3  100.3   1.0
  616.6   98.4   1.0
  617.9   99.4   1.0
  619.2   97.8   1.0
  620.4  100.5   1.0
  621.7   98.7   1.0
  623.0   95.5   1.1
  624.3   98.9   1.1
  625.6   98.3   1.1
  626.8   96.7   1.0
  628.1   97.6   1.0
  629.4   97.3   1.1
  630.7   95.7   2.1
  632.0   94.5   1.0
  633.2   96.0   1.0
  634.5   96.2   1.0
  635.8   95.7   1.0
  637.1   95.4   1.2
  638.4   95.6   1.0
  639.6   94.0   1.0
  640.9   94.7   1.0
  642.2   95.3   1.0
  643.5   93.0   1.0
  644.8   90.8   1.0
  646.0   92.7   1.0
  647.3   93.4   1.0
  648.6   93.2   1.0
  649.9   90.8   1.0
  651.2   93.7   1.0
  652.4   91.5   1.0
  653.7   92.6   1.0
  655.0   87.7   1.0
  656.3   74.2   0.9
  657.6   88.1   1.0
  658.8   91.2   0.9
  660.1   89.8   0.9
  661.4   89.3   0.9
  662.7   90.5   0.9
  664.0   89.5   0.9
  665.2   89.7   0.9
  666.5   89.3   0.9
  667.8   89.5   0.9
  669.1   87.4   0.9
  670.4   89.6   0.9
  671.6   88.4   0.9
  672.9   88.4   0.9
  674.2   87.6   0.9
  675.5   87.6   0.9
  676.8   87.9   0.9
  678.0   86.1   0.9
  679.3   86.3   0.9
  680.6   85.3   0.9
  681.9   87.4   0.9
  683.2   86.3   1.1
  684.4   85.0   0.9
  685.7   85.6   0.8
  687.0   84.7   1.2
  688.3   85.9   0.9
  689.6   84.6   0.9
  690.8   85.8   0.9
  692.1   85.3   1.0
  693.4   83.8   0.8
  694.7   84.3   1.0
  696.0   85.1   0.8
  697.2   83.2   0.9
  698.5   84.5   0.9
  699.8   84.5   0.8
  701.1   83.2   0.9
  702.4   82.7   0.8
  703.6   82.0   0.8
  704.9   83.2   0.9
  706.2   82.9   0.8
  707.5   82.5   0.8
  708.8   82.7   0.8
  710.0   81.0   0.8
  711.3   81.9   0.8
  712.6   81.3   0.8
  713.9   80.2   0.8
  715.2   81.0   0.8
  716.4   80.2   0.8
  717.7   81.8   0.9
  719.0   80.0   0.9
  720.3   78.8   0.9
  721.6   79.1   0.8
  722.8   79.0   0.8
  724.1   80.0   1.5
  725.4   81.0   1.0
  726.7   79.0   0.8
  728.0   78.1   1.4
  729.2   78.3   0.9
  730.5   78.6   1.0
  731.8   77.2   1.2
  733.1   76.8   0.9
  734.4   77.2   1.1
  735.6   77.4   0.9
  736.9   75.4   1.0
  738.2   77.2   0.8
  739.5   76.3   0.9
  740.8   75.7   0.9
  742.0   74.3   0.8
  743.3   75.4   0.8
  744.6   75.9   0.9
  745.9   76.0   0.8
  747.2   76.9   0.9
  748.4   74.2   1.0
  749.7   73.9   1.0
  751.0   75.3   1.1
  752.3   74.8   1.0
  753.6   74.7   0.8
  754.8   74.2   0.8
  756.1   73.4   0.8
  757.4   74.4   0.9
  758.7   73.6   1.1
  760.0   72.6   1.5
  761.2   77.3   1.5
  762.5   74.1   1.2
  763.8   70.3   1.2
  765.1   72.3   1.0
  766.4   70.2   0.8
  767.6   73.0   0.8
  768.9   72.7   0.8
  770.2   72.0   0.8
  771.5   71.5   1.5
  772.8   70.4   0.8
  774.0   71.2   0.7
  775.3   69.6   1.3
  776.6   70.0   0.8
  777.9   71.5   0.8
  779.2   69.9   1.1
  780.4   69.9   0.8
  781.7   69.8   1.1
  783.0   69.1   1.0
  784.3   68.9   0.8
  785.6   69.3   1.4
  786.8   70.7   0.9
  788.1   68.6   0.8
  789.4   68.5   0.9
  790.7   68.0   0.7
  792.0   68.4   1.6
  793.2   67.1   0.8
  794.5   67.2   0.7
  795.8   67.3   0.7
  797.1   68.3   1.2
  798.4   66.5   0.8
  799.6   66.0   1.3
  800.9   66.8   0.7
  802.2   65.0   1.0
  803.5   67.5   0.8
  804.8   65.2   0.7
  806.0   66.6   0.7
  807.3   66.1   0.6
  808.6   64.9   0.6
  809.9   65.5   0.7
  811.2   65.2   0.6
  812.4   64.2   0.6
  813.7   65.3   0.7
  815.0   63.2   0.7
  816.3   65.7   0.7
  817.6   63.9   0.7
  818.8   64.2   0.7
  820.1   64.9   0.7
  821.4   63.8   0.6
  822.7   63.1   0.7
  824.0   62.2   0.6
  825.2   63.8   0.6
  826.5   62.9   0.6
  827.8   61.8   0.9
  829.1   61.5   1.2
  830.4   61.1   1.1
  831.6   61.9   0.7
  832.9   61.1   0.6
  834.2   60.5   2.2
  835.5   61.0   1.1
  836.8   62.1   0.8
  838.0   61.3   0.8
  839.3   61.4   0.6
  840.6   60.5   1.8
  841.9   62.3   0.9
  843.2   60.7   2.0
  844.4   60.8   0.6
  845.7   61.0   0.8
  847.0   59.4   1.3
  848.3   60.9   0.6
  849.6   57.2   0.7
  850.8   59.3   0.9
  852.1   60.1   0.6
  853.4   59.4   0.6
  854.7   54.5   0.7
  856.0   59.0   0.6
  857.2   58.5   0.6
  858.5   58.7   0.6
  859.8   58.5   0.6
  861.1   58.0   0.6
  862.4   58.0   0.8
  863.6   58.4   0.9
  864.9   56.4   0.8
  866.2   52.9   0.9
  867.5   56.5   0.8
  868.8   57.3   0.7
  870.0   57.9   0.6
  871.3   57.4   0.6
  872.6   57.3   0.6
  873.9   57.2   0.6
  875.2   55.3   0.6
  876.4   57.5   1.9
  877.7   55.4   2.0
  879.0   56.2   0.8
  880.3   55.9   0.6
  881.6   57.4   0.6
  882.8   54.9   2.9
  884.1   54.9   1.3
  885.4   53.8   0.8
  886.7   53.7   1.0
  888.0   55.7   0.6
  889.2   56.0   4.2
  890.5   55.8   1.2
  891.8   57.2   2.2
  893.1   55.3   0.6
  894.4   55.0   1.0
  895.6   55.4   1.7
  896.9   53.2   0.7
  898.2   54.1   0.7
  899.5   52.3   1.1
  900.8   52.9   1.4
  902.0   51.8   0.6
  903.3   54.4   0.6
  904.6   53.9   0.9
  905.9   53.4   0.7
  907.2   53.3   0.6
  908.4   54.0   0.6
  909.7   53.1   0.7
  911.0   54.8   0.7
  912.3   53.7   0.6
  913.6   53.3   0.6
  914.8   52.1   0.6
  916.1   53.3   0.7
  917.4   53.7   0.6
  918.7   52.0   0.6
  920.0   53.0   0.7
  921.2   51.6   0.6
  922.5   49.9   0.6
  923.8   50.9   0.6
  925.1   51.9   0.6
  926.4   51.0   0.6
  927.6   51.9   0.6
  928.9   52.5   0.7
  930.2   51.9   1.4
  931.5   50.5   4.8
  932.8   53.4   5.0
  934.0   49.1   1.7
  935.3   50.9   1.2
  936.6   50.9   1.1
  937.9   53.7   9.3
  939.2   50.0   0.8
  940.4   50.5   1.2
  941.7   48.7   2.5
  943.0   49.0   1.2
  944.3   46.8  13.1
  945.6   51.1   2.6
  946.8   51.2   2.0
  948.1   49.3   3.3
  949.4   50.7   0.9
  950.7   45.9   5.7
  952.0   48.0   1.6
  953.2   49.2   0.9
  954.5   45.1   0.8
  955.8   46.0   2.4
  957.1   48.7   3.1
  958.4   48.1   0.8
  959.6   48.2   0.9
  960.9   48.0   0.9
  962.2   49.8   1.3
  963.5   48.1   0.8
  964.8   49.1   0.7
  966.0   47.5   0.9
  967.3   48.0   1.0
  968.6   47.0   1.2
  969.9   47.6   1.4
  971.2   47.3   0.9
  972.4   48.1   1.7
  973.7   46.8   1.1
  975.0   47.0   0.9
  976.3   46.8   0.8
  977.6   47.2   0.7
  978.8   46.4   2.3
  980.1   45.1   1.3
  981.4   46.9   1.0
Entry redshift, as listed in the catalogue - 0.00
